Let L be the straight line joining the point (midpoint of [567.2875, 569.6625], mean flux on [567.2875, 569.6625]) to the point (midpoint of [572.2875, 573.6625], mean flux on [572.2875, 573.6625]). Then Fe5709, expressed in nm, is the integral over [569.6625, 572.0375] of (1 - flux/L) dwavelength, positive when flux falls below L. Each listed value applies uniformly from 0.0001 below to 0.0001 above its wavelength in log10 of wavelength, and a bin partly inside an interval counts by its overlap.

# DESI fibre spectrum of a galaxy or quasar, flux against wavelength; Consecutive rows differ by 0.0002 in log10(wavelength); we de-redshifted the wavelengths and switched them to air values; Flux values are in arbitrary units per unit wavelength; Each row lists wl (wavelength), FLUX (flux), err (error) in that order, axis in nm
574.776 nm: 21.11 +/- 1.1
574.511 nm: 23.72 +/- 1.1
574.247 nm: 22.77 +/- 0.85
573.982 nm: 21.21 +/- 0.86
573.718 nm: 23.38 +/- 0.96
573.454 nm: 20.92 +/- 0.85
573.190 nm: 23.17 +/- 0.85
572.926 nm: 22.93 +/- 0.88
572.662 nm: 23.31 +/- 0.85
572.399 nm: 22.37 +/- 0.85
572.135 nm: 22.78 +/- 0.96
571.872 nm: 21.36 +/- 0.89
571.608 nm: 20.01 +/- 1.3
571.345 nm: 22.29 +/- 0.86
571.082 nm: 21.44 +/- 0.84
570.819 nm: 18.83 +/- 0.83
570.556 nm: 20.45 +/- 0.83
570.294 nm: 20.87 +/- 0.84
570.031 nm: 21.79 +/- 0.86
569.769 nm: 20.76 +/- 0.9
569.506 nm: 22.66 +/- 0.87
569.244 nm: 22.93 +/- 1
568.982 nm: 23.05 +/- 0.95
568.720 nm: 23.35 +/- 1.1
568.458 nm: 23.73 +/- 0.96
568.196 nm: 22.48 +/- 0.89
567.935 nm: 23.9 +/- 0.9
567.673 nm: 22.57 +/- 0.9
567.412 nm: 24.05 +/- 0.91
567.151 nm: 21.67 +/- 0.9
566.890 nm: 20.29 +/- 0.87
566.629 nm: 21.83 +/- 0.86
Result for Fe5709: 0.20 nm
